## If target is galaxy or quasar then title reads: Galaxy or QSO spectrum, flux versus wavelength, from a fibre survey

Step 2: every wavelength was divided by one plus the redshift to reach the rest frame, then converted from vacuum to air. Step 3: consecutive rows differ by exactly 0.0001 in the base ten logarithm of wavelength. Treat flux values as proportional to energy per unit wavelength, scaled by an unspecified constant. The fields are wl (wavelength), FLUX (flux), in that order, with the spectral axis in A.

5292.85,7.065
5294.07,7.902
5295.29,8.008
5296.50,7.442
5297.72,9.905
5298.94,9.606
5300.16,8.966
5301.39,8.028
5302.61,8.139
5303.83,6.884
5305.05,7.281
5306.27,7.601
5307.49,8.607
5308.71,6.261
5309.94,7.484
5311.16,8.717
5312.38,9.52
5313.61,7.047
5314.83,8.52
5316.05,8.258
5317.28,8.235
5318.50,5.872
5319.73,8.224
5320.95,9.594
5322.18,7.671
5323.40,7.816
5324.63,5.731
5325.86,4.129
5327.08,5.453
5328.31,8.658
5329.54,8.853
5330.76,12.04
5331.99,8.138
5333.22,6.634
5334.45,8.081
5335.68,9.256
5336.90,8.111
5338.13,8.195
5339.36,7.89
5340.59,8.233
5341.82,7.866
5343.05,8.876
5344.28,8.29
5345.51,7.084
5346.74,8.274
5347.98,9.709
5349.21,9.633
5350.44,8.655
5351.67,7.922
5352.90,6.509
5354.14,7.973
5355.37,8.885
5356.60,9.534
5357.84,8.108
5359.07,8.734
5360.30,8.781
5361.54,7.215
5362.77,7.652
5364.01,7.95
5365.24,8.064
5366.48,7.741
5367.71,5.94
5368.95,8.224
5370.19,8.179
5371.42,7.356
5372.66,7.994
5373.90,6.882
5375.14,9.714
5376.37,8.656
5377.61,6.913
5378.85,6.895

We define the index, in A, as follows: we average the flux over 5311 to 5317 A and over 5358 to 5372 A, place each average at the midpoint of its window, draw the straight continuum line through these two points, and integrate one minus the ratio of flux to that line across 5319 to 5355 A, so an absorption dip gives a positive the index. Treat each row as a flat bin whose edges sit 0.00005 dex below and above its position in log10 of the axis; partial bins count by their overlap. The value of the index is 0.3 A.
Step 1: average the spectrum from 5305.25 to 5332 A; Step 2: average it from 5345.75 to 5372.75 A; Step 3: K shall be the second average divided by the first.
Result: 1.0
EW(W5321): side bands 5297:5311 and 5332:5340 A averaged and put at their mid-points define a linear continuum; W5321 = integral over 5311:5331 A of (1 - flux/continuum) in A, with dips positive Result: 0.6 A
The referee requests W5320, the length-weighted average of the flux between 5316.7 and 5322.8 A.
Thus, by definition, 7.92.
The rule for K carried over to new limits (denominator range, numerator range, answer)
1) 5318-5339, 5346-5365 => 1.07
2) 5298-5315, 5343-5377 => 1.01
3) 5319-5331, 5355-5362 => 1.12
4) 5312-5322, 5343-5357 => 1.04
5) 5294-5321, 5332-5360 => 1.03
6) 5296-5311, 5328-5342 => 1.06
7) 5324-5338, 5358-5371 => 1.01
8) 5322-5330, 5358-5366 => 1.18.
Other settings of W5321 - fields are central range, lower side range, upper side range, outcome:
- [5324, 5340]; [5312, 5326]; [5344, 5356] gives 0.3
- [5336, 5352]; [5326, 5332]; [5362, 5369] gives -0.8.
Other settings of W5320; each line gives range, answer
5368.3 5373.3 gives 7.91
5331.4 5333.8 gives 7.38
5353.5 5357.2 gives 8.78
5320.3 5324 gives 8.37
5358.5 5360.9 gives 8.77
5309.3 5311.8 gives 8.1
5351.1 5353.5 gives 7.21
